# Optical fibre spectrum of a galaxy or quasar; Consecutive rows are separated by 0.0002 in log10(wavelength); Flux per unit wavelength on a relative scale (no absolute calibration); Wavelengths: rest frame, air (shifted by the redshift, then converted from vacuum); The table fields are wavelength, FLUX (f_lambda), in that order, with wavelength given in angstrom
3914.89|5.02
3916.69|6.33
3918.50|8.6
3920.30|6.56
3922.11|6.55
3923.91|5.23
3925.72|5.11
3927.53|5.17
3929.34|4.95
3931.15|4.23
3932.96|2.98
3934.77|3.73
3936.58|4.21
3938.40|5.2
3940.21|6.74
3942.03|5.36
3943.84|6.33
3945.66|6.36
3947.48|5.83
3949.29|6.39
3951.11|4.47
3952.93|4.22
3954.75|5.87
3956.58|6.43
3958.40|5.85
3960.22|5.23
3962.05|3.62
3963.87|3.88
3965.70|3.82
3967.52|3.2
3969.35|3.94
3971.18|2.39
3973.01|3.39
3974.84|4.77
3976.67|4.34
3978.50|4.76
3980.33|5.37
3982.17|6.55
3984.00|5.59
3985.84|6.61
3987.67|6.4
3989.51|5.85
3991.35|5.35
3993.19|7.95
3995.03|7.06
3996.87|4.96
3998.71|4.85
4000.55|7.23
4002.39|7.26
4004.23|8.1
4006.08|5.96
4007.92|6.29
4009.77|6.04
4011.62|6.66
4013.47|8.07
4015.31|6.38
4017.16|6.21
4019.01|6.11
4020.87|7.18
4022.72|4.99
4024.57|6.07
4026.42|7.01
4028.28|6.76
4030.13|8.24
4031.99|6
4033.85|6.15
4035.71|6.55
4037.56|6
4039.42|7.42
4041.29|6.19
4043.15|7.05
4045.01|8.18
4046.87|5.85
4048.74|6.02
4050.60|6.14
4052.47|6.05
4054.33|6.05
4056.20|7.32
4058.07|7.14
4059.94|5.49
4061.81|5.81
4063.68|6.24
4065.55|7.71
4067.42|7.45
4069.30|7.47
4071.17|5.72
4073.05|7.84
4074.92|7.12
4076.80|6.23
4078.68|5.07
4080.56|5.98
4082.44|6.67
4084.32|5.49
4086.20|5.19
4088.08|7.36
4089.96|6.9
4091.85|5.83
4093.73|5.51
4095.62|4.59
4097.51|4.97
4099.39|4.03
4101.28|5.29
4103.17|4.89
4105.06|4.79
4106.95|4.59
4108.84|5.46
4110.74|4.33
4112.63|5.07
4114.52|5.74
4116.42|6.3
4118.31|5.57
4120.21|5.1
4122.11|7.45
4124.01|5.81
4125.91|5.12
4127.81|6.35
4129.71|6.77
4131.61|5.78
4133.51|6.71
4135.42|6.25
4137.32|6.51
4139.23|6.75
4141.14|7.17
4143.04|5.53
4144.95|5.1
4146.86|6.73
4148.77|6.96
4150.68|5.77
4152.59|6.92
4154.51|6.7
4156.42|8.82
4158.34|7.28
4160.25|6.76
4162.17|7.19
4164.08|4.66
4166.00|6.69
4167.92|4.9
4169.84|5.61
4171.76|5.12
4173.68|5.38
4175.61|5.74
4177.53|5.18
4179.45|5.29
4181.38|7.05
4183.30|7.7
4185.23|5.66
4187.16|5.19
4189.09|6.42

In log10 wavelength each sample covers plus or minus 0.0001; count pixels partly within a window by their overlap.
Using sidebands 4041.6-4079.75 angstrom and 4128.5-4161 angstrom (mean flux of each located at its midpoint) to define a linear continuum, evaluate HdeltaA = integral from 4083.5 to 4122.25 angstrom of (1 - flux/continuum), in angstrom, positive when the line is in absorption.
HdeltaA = 7.0 angstrom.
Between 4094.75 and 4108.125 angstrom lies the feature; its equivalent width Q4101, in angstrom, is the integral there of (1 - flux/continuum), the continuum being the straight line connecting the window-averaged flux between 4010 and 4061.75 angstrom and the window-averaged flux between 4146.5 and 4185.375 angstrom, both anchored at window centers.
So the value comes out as 3.48 angstrom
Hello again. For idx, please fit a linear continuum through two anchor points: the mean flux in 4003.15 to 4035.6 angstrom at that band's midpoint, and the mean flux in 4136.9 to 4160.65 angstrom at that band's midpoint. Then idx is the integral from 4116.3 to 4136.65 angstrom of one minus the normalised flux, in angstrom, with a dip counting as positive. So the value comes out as 1.7 angstrom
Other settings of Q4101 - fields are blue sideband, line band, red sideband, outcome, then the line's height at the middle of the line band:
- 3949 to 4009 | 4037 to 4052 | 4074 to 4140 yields -2.8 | 5.58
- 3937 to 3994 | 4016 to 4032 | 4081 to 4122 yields -3.7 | 5.32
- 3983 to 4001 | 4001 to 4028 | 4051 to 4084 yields -1.5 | 6.27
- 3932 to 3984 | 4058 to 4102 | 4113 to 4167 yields -2.0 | 5.86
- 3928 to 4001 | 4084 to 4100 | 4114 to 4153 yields 1.0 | 5.94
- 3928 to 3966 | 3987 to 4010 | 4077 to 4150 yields -5.0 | 5.28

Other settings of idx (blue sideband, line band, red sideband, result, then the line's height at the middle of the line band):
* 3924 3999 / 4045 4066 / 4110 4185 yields -2.8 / 5.64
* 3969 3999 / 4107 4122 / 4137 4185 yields 1.5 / 6.04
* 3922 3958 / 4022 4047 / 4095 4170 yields -4.7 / 5.59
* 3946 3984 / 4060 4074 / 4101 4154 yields -3.4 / 5.48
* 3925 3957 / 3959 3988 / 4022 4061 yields 5.3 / 5.61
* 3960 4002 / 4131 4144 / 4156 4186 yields -1.0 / 5.96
